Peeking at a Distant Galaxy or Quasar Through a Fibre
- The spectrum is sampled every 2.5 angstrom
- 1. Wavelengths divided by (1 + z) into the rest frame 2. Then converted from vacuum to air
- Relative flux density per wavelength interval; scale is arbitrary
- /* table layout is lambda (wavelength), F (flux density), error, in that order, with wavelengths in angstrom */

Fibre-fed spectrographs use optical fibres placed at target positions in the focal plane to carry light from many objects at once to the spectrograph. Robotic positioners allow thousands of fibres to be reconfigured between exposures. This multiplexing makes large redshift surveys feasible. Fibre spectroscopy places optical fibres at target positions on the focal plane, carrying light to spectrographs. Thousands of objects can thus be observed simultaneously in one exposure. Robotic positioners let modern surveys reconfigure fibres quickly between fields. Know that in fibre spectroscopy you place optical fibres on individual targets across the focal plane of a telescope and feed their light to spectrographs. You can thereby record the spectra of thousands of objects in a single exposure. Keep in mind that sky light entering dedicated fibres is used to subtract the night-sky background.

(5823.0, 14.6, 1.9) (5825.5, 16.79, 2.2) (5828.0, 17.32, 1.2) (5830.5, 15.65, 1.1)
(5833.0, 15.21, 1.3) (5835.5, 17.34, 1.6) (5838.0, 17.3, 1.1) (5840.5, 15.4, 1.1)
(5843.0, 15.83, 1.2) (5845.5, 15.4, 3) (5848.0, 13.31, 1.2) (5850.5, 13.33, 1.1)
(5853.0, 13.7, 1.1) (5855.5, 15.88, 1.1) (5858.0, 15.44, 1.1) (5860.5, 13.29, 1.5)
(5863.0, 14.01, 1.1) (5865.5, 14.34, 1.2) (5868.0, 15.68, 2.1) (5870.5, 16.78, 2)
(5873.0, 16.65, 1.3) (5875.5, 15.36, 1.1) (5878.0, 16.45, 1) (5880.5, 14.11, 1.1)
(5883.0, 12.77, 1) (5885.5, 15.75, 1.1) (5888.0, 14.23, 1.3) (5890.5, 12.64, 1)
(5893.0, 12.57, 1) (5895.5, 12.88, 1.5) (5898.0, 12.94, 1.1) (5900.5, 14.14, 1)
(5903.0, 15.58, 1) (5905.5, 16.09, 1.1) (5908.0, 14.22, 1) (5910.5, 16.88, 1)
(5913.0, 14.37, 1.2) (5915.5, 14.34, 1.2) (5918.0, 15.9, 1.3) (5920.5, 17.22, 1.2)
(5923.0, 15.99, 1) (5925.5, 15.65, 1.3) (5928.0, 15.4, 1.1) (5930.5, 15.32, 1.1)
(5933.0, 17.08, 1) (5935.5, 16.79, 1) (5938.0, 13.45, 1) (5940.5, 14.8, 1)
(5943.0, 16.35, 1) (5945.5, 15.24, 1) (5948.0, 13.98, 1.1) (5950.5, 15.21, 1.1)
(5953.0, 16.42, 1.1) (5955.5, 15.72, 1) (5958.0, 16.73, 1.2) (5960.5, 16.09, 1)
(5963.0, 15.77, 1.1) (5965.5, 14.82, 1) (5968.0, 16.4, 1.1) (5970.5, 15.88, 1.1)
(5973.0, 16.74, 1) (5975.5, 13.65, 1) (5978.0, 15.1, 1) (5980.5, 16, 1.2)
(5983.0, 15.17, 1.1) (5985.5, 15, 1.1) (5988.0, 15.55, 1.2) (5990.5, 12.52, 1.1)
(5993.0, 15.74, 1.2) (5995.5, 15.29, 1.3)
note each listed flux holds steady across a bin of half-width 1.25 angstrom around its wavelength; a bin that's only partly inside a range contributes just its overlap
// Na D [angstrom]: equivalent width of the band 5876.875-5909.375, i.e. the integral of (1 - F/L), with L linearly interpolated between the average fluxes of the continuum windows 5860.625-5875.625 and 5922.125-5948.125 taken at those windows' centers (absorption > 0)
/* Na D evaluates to 2.5 angstrom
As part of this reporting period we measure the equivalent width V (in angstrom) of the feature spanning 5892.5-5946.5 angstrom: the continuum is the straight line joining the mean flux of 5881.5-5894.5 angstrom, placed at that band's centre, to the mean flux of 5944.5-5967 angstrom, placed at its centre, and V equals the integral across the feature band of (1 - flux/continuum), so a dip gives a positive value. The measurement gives -2.5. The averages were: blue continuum 13.6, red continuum 15.6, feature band 15.2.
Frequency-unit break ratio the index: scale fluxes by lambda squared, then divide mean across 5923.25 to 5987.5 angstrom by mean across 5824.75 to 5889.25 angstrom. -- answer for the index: 1.1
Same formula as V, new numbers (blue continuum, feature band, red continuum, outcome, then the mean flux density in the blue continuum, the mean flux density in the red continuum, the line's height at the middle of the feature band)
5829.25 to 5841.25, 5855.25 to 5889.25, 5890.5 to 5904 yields -1.0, 16.2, 13.5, 14.6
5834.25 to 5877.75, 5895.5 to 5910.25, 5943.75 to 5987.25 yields 0.7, 15.3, 15.5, 15.4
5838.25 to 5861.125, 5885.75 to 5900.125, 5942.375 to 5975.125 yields 1.8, 14.8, 15.7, 15.2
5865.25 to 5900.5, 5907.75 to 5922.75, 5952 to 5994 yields -0.8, 14.5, 15.5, 14.9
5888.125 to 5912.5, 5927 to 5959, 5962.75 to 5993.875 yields -1.7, 14.2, 15.2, 14.8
